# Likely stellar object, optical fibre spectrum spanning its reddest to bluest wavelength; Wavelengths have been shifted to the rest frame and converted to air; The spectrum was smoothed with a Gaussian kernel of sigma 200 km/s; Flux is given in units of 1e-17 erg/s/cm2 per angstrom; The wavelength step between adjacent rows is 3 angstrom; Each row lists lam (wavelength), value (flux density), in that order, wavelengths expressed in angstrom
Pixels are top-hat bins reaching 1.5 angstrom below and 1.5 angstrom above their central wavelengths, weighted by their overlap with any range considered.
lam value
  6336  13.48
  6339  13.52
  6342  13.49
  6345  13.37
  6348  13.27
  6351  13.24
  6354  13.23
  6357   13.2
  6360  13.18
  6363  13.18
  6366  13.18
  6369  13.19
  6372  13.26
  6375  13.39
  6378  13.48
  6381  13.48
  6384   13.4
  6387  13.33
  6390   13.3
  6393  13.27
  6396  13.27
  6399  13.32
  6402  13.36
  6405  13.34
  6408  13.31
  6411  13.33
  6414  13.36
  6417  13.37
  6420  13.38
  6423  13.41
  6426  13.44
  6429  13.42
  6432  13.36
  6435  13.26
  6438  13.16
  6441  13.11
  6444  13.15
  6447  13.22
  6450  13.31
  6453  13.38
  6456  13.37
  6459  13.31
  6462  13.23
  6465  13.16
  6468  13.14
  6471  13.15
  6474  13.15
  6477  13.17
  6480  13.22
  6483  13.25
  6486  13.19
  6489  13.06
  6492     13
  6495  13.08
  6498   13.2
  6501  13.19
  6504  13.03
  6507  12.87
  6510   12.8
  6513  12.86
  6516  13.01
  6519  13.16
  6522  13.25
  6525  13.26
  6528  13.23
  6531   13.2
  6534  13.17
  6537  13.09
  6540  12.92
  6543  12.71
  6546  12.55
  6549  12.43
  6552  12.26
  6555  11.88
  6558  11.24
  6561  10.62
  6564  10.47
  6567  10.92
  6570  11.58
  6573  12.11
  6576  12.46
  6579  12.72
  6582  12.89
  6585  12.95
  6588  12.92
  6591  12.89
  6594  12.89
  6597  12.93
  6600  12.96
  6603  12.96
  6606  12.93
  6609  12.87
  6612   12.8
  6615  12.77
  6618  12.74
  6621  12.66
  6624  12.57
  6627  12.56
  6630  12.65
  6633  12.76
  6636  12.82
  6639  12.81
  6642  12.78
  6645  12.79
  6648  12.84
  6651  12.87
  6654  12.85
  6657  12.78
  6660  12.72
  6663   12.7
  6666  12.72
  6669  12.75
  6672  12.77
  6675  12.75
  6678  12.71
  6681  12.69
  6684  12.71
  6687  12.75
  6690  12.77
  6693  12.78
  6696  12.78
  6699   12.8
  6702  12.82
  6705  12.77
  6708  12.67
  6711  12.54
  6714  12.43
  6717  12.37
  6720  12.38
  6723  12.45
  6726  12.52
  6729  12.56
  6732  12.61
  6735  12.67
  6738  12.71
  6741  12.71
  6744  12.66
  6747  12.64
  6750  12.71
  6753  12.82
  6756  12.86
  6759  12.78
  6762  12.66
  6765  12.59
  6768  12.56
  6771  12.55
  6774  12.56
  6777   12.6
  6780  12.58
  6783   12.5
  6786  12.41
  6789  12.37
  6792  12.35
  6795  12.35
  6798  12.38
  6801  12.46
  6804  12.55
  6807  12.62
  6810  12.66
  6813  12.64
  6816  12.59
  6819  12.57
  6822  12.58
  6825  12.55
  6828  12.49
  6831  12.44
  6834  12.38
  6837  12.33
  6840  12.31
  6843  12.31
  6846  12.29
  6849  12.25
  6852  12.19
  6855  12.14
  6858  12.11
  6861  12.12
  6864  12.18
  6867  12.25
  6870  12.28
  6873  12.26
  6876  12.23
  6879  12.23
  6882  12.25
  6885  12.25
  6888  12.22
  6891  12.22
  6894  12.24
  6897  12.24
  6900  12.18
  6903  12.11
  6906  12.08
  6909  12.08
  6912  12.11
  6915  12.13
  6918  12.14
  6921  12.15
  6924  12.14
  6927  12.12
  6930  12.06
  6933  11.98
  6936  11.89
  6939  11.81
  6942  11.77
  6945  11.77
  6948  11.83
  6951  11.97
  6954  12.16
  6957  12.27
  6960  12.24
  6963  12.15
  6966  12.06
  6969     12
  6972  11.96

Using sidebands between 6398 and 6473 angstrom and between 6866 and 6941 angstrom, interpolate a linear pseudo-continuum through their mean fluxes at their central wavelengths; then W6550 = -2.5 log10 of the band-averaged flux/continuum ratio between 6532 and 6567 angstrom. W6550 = 0.08 mag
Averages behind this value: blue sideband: 13.3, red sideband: 12.1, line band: 12.1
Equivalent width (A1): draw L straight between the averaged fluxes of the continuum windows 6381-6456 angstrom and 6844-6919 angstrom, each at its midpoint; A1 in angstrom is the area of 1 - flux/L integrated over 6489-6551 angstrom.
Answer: 0.4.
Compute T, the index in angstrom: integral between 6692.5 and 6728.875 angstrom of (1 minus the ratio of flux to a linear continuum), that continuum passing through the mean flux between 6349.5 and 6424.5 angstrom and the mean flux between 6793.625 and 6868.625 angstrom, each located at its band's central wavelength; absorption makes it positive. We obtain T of 0.1 angstrom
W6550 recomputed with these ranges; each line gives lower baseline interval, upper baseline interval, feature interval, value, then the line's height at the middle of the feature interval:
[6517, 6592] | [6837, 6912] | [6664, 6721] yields -0.030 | 12.3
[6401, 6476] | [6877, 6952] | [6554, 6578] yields 0.137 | 13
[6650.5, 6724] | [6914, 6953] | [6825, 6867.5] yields -0.004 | 12.2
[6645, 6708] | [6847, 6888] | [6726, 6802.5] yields -0.006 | 12.5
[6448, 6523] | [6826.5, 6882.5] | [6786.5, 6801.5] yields 0.003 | 12.4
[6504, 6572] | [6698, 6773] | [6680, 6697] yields -0.014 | 12.6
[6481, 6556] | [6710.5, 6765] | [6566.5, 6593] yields 0.035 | 12.9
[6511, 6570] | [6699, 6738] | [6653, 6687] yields -0.018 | 12.5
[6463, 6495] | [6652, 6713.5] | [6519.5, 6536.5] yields -0.013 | 13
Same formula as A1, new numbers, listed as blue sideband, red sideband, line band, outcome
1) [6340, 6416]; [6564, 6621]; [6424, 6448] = -0.3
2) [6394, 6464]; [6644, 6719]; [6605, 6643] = 0.3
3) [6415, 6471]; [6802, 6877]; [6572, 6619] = 0.5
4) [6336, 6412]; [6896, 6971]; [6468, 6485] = -0.1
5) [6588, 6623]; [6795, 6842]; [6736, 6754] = -0.1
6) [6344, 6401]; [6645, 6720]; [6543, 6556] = 0.6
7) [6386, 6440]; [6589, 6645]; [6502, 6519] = 0.2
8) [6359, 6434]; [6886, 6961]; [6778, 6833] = -0.7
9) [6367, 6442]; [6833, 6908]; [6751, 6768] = -0.3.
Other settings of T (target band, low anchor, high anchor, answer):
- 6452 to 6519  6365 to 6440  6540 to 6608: -1.52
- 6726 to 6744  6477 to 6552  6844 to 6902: -0.17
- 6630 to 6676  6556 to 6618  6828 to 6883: -1.68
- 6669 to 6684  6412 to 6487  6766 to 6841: 0.05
